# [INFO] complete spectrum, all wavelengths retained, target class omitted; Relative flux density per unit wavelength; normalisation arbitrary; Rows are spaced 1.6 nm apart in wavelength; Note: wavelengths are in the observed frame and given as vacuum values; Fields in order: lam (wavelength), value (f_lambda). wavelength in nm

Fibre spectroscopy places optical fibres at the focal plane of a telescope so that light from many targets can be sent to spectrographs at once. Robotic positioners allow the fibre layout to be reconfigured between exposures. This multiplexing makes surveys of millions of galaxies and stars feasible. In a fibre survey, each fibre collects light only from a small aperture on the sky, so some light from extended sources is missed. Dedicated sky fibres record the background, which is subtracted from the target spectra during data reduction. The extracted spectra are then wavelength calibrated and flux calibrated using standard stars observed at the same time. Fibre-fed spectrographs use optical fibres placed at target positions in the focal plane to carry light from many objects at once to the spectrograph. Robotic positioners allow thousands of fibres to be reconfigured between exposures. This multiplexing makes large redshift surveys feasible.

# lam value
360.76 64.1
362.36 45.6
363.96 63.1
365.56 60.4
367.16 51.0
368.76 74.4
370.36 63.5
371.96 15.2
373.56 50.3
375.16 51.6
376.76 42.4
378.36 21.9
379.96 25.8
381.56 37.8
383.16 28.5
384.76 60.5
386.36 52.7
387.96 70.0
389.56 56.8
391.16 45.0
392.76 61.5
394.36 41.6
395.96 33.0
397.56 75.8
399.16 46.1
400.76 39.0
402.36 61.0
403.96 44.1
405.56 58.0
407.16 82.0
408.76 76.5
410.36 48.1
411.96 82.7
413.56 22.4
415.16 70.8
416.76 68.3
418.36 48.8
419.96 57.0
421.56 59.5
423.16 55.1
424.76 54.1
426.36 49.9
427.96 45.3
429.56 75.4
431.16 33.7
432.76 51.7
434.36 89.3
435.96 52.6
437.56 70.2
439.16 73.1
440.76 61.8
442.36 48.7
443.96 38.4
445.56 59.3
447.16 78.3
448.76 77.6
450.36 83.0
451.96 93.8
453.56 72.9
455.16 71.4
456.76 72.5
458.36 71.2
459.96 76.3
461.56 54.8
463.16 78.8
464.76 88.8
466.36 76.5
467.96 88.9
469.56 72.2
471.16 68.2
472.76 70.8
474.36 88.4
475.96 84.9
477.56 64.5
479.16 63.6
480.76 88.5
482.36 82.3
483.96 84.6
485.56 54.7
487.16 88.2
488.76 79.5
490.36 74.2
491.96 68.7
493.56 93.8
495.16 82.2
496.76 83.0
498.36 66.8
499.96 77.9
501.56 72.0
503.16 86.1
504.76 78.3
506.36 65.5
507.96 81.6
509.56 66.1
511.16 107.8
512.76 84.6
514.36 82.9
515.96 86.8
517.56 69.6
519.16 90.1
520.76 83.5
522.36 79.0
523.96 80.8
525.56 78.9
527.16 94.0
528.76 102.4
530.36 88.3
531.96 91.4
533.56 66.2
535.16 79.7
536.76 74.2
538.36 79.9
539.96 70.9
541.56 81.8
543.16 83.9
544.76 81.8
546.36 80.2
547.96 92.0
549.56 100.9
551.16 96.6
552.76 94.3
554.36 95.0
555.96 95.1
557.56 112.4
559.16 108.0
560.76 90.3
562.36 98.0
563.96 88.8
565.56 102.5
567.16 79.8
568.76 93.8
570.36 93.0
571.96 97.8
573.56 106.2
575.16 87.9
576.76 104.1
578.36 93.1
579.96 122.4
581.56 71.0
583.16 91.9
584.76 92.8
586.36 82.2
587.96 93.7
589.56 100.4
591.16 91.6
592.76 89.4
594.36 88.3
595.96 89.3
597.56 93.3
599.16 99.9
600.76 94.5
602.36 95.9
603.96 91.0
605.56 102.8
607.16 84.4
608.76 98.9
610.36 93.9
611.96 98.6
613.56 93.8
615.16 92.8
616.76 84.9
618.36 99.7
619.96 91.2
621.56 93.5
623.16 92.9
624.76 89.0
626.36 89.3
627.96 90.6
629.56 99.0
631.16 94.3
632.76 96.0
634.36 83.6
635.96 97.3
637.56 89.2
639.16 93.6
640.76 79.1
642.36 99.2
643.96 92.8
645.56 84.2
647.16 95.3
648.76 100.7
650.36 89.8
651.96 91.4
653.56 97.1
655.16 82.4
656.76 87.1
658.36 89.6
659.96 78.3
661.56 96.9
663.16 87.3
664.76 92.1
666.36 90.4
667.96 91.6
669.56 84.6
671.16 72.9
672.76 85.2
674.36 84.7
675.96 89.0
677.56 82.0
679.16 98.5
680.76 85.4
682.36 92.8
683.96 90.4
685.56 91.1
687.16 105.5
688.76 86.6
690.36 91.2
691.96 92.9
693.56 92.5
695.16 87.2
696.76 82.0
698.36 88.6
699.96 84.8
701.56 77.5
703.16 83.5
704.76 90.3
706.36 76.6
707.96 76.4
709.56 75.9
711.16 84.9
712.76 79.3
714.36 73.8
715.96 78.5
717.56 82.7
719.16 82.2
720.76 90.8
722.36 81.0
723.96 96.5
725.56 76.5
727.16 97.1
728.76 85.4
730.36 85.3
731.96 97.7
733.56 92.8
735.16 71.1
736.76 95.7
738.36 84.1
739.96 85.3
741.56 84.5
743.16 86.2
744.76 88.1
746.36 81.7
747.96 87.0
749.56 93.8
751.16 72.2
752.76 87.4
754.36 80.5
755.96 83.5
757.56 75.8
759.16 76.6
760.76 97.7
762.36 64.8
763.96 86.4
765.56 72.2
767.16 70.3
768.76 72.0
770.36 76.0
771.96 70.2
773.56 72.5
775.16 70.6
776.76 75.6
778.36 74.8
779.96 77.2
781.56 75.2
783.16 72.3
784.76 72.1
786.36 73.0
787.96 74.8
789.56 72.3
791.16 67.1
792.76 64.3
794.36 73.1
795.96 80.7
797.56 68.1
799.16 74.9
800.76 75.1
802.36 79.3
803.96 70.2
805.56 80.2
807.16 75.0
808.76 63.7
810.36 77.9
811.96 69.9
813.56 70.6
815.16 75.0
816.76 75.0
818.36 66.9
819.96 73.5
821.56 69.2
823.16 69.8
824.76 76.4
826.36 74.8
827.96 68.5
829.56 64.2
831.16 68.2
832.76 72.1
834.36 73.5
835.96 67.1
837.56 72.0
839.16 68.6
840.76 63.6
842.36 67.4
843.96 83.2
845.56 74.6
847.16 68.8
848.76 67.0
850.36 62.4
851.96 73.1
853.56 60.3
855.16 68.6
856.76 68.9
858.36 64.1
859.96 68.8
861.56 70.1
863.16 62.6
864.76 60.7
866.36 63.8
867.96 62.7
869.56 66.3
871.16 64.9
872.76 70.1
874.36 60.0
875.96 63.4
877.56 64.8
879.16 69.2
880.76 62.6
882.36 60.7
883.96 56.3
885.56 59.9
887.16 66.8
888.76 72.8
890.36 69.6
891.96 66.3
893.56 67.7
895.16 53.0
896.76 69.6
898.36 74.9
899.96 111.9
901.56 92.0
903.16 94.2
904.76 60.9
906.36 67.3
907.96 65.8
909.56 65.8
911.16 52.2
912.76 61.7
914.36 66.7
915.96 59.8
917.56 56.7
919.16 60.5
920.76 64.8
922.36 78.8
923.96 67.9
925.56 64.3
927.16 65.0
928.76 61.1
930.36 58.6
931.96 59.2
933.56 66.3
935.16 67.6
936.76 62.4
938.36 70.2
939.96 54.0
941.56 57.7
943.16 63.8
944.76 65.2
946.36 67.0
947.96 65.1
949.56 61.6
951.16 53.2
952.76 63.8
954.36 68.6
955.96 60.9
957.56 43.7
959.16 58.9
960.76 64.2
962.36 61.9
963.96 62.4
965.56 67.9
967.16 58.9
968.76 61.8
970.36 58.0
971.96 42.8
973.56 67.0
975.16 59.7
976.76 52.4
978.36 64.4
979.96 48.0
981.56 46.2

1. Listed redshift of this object 0.372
